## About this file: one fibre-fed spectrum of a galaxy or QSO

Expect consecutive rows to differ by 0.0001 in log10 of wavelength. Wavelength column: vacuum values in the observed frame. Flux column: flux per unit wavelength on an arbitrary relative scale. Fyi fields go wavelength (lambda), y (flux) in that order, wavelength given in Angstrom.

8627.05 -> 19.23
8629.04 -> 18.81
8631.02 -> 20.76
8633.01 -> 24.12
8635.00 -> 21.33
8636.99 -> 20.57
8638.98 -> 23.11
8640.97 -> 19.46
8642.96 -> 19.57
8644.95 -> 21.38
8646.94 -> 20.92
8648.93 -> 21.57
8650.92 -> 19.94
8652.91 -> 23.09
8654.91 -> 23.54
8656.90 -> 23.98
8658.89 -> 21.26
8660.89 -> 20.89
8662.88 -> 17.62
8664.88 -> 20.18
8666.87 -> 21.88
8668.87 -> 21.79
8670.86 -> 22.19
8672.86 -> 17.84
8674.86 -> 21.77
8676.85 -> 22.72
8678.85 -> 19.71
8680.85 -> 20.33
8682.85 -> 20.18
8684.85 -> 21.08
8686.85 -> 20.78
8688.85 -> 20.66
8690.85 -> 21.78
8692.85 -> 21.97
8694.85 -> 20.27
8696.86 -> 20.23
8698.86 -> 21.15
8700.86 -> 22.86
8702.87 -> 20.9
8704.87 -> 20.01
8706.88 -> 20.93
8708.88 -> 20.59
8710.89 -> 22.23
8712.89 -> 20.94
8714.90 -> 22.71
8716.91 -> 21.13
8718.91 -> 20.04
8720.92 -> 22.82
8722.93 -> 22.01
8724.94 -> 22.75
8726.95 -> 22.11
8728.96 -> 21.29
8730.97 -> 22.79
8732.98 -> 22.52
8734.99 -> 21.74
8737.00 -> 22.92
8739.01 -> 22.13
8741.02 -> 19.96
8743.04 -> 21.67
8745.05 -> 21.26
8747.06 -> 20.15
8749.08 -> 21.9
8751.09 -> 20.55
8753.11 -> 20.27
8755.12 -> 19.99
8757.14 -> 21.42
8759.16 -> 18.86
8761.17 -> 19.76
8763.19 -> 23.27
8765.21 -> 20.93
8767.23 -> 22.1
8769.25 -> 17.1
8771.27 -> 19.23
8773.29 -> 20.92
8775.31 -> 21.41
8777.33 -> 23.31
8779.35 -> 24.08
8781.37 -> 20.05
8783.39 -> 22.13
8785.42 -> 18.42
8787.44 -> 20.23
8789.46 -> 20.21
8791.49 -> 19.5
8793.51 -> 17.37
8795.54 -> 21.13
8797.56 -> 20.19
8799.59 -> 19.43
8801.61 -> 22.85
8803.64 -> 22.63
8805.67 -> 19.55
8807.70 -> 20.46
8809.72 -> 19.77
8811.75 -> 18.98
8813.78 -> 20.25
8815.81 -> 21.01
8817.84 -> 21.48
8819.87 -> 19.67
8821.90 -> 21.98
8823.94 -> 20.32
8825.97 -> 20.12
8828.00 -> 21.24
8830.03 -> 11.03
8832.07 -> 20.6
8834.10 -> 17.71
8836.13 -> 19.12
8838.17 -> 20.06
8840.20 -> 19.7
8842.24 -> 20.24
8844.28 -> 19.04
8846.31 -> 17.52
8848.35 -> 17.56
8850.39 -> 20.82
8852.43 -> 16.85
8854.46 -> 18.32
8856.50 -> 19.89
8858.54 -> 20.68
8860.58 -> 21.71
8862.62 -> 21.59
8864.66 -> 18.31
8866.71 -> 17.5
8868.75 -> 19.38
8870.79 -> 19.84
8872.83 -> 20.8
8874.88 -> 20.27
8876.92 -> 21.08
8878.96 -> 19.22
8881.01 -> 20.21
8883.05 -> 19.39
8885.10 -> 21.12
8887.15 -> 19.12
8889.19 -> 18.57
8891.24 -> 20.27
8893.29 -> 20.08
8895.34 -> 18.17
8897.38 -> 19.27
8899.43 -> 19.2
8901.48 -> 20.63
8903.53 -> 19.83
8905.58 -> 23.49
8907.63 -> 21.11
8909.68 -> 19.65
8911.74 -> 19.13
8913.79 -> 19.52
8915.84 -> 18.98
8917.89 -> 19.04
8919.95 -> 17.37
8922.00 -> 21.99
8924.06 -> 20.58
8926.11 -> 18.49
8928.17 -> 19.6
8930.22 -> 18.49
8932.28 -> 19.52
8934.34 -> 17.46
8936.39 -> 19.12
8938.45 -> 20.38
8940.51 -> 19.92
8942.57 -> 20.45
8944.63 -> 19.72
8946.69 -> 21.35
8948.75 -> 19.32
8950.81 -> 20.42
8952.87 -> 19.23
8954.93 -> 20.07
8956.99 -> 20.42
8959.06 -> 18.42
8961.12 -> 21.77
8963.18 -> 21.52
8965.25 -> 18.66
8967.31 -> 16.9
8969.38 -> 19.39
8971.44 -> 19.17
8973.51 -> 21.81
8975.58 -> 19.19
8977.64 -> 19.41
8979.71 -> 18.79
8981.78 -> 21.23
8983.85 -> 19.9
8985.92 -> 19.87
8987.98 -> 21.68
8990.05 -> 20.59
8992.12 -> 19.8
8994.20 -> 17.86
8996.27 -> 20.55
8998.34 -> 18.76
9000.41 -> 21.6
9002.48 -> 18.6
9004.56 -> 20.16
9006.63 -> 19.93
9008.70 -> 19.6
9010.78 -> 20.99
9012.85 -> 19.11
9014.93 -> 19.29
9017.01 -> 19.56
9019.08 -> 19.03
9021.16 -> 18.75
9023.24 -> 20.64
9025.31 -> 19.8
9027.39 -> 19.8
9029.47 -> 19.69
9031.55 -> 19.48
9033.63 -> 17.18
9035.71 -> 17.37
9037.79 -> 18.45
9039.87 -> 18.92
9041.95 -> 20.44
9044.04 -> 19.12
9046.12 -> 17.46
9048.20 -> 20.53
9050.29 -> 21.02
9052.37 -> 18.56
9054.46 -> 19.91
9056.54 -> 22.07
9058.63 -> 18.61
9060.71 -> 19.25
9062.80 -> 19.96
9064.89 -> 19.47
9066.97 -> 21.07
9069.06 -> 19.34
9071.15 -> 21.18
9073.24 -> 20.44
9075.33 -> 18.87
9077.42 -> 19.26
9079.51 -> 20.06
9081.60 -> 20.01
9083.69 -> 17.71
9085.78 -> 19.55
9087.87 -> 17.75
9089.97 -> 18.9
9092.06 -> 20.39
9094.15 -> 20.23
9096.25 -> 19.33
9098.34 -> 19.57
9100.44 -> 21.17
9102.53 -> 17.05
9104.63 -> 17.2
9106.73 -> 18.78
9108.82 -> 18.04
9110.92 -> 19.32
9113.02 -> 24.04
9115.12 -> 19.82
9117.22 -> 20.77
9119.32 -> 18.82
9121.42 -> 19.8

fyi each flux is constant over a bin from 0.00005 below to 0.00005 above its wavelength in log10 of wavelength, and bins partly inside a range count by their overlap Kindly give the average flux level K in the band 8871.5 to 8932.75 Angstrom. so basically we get 19.8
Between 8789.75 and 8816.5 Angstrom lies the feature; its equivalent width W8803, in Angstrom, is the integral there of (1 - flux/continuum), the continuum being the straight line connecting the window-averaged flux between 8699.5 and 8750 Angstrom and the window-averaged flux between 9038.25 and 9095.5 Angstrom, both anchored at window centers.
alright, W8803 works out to 1.2 Angstrom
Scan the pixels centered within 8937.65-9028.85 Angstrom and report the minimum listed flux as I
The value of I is 16.9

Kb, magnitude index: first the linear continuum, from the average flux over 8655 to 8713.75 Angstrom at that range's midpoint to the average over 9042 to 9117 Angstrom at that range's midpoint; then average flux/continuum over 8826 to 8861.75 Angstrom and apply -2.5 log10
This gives 0.08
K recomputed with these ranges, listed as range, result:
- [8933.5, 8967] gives 19.8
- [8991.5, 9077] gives 19.6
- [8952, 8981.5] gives 19.7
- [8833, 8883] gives 19.5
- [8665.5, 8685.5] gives 20.9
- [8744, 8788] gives 20.8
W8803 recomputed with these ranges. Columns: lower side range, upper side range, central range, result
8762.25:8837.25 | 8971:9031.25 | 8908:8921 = 0.62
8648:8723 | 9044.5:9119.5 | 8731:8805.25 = -0.11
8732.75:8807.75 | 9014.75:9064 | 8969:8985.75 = -0.15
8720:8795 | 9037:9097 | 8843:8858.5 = 1.41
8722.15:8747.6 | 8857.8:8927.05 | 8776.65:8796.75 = 0.56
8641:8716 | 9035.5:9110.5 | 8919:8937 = 0.74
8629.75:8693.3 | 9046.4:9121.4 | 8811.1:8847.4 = 1.97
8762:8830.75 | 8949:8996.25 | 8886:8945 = 1.14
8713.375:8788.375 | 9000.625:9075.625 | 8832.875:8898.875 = 3.49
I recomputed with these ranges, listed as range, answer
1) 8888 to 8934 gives 17.37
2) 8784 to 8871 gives 11.03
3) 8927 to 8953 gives 17.46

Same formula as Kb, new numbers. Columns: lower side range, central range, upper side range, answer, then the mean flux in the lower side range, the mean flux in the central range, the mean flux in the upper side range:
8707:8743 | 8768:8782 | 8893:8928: 0.02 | 21.8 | 20.9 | 19.8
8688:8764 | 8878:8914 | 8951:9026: 0.02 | 21.3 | 19.9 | 19.8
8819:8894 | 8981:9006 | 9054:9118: -0.03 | 19.5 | 20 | 19.6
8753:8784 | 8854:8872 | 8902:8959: 0.03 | 20.9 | 19.7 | 19.8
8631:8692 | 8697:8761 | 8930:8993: -0.02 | 21.2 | 21.3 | 19.8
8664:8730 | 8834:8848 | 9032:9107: 0.08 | 21.2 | 19.1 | 19.3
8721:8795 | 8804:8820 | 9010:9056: 0.02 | 21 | 20.3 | 19.3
